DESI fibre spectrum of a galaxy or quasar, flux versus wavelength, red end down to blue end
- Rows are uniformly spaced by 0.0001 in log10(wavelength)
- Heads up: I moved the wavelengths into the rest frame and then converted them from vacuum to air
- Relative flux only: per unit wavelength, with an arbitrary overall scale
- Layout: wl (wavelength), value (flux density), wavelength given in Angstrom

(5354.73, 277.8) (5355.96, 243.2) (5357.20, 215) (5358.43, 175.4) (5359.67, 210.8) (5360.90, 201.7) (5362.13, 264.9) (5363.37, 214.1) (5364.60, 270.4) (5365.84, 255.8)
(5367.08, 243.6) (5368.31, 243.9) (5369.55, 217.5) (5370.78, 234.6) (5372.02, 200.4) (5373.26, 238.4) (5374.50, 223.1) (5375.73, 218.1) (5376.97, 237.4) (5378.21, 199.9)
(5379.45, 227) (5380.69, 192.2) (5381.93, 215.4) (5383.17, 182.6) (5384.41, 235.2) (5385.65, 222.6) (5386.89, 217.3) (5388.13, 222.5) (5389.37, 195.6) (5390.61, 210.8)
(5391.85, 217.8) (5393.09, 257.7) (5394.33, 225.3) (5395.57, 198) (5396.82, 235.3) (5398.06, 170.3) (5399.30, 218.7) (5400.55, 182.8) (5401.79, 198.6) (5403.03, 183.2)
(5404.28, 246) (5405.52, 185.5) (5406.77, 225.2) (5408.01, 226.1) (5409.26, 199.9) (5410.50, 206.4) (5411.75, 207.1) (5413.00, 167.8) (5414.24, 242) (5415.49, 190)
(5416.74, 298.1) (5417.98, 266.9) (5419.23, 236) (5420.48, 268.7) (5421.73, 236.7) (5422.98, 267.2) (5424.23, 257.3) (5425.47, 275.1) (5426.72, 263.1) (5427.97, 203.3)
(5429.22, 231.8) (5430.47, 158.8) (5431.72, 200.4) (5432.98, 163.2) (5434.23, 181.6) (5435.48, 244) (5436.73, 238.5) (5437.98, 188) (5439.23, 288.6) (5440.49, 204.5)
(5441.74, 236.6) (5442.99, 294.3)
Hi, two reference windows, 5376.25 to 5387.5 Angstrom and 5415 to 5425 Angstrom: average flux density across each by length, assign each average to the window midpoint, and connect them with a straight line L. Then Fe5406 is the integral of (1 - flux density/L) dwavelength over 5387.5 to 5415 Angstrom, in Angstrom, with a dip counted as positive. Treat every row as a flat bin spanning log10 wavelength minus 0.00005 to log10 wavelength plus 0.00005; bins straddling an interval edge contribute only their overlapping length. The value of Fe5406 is 2.82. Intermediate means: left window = 214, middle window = 210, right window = 254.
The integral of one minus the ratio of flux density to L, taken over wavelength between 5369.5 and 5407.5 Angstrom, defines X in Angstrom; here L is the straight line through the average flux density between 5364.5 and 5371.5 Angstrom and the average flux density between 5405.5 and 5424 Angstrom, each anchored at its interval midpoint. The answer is 3.6 Angstrom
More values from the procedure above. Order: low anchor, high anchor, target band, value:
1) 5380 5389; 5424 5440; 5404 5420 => -0.4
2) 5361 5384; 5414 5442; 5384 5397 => 0.4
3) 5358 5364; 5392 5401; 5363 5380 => -1.3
